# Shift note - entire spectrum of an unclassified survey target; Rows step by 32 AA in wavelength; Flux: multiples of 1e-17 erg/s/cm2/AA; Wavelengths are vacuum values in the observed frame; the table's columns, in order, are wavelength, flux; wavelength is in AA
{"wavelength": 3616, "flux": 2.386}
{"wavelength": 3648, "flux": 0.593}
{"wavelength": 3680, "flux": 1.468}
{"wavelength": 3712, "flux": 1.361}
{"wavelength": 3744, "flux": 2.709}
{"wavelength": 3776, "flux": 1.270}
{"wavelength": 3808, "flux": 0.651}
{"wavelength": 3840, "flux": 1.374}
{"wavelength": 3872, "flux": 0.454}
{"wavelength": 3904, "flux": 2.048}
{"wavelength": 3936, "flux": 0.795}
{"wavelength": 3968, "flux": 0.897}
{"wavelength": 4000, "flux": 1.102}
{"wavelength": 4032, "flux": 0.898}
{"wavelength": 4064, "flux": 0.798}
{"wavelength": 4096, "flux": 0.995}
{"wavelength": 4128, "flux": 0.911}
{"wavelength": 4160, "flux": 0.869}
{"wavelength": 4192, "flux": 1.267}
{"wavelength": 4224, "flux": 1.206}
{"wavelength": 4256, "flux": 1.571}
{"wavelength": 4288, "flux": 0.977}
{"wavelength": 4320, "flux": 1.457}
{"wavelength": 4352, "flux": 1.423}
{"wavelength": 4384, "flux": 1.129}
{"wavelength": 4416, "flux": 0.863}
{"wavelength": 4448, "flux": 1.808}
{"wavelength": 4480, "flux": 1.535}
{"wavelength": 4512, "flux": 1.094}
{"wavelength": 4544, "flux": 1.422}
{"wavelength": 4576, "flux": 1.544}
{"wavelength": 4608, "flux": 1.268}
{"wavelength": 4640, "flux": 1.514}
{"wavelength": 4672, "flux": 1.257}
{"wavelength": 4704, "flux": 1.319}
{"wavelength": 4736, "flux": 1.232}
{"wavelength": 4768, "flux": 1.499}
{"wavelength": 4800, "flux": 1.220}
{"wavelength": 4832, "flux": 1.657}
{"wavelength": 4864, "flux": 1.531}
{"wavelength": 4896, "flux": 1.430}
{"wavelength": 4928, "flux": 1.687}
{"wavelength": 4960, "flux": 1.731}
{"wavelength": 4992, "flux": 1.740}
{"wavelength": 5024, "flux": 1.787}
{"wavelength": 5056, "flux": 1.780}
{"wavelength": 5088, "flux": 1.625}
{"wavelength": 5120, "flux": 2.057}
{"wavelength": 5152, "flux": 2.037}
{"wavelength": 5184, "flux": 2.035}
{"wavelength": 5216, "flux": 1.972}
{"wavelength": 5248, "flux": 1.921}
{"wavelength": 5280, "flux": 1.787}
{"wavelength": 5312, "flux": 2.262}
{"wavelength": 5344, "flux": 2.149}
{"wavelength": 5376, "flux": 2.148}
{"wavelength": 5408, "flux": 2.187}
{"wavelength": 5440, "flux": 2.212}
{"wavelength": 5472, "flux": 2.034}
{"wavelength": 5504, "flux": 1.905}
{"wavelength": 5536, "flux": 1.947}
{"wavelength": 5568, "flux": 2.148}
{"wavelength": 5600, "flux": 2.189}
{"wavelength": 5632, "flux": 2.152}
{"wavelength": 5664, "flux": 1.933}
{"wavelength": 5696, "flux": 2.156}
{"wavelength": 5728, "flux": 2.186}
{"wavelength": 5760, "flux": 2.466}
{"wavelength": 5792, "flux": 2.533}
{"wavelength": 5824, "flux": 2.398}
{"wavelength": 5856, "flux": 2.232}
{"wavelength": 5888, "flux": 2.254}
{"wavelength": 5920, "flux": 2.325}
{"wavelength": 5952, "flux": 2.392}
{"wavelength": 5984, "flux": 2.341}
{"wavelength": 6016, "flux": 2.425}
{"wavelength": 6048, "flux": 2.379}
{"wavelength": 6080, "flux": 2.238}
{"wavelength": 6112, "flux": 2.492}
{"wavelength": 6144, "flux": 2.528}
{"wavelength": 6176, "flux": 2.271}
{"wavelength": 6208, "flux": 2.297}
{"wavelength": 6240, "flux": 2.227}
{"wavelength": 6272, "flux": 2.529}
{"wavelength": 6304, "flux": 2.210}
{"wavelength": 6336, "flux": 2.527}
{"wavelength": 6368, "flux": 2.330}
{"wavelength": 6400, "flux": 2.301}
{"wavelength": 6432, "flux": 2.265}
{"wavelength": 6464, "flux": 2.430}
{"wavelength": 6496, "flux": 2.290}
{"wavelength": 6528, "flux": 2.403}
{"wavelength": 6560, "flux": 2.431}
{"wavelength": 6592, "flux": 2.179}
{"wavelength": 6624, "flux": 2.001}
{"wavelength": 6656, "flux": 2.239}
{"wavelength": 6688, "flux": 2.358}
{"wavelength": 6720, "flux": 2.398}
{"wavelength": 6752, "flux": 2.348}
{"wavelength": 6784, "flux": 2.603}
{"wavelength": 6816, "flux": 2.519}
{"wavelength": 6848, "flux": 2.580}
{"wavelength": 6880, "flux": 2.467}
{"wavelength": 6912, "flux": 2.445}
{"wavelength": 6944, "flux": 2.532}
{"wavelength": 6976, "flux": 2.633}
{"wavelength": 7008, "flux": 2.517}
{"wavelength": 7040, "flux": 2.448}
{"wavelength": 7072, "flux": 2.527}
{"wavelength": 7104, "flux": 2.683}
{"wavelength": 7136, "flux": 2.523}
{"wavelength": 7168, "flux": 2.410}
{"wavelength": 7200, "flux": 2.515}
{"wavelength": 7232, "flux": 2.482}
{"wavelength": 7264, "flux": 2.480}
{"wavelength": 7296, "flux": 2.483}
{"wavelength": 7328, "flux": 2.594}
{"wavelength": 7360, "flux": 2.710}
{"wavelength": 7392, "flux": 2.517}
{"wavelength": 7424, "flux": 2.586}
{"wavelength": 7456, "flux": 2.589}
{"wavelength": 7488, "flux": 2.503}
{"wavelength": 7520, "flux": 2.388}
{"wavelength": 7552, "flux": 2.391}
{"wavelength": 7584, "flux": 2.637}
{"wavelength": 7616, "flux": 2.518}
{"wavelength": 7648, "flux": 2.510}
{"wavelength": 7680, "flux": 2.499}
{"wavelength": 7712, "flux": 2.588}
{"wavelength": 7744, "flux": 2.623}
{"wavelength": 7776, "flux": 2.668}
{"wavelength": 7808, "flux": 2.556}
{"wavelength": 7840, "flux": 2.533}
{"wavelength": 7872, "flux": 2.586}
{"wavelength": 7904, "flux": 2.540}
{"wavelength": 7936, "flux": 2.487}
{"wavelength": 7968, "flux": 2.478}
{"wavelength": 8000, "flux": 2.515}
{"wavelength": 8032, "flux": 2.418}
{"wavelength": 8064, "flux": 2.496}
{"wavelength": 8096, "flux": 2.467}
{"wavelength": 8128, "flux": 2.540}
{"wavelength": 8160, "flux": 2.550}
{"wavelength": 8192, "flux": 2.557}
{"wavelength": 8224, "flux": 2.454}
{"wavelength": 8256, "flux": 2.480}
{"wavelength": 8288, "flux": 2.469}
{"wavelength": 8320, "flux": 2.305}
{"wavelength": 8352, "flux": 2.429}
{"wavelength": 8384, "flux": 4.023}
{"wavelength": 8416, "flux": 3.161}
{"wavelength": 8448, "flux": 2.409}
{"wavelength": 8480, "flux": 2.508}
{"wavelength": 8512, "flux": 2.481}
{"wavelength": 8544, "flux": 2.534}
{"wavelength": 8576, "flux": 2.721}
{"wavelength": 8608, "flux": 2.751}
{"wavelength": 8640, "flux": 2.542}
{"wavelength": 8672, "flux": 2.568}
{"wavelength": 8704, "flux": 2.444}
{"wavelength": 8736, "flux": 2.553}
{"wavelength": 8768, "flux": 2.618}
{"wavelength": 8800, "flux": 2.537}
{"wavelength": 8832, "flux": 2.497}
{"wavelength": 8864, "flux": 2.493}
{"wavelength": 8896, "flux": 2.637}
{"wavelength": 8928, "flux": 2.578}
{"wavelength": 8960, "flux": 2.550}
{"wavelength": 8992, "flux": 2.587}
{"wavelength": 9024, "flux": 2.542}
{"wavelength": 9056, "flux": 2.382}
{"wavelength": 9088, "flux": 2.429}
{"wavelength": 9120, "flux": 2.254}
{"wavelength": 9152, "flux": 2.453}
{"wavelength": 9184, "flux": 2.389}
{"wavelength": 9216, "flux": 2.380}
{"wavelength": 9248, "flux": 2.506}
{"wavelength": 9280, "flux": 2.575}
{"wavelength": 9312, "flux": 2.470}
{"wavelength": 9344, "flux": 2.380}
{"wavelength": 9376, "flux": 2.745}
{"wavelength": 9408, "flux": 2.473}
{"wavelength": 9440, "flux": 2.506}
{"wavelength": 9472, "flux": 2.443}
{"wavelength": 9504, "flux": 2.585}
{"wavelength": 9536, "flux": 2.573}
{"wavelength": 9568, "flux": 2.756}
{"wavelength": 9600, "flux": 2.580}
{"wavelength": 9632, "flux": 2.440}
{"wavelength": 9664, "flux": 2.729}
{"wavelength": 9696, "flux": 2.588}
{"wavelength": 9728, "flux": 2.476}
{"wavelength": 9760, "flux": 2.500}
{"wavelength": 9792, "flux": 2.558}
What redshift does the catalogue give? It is 0.28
